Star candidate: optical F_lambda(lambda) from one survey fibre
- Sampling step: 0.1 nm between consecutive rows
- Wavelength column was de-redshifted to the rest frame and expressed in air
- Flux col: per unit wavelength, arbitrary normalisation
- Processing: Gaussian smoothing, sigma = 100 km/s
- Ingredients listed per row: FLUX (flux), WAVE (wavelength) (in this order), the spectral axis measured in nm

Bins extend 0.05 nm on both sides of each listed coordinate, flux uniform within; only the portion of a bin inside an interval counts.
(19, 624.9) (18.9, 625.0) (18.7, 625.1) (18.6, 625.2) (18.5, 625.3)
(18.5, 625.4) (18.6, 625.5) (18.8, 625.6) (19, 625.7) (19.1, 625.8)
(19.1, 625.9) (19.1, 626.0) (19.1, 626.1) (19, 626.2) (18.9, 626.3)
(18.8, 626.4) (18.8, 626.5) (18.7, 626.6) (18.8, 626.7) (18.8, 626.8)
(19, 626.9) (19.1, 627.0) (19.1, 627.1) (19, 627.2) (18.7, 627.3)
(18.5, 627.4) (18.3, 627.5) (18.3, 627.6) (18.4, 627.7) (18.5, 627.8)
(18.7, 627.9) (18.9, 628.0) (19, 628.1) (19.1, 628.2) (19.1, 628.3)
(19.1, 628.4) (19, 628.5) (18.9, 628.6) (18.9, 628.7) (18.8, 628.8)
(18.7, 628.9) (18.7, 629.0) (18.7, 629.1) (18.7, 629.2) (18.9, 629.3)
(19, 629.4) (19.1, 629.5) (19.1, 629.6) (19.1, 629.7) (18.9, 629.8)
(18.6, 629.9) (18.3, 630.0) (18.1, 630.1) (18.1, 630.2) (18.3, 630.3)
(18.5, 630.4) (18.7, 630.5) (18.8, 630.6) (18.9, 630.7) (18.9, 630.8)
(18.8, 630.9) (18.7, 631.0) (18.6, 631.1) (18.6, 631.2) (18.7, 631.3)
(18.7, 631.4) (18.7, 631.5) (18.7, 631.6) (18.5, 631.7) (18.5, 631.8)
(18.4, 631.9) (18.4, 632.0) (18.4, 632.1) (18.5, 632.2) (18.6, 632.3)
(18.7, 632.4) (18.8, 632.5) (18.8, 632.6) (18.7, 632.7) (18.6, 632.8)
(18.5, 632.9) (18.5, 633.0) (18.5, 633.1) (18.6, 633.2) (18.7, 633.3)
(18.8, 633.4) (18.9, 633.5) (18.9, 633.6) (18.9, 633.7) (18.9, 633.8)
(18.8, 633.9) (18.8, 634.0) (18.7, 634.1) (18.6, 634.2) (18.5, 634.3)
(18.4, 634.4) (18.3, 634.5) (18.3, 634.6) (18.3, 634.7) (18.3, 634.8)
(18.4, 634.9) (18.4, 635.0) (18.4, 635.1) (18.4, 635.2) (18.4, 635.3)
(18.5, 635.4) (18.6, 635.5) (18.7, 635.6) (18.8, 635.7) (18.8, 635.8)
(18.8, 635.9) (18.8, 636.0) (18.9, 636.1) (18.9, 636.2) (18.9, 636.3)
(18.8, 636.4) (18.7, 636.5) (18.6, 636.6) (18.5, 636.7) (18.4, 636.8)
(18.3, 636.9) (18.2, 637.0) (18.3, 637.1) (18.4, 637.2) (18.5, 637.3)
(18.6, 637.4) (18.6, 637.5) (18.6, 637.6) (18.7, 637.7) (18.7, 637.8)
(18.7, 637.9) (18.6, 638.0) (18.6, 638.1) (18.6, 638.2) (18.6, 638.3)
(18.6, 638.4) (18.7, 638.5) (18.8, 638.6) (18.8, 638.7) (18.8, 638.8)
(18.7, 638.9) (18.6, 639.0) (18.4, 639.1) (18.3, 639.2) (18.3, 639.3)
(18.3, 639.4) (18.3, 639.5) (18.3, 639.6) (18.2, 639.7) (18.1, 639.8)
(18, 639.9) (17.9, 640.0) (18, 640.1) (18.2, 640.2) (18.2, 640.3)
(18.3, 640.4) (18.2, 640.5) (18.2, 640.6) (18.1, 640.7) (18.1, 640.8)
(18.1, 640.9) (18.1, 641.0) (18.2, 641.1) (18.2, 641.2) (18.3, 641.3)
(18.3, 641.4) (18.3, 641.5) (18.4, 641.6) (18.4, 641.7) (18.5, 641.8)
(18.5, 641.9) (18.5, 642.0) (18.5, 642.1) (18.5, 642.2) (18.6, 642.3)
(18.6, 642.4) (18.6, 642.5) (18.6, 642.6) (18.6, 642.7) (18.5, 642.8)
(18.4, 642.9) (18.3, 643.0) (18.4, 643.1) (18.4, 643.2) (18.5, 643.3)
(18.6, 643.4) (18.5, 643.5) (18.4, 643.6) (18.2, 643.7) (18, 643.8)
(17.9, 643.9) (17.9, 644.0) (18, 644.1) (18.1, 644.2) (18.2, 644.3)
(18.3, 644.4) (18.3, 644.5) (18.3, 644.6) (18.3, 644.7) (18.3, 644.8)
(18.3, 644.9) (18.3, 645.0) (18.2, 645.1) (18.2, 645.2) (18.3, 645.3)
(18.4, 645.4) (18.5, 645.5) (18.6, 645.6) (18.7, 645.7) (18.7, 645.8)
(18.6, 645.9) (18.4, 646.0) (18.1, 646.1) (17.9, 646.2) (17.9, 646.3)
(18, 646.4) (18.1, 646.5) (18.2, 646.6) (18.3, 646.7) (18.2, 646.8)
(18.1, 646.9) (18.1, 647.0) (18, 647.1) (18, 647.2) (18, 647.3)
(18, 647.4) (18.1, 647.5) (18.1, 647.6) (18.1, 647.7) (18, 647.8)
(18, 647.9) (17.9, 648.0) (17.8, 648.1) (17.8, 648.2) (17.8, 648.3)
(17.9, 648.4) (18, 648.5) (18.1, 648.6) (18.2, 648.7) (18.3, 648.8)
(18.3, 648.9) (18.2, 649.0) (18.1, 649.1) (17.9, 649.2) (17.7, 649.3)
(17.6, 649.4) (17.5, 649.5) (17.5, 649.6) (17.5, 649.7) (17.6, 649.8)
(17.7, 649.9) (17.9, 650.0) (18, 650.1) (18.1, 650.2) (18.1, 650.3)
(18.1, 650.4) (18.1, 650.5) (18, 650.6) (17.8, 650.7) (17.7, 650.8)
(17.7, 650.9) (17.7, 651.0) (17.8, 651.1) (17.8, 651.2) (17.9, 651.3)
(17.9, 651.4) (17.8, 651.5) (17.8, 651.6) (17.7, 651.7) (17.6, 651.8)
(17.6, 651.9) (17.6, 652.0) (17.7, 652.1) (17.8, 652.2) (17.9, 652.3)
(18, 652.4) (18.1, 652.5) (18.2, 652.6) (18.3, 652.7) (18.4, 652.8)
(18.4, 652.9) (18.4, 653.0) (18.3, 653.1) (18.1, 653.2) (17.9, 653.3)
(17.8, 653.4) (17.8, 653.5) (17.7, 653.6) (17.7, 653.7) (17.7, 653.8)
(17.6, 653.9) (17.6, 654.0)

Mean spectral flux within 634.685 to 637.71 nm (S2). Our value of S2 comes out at 18.6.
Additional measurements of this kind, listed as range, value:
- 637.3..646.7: 18.4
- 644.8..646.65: 18.3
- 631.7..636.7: 18.6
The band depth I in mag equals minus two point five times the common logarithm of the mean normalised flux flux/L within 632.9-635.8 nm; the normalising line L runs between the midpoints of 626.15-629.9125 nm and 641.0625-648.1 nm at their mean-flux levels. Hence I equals 0.00 mag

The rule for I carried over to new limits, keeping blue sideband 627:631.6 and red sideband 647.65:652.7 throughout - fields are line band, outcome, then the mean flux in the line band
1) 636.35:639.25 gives -0.01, 18.6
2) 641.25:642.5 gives -0.01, 18.5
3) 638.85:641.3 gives 0.00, 18.2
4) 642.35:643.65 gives -0.02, 18.5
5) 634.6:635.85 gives 0.00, 18.5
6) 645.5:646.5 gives -0.02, 18.3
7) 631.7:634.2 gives 0.00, 18.7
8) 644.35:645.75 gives -0.02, 18.4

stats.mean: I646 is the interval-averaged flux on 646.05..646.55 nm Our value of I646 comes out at 18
